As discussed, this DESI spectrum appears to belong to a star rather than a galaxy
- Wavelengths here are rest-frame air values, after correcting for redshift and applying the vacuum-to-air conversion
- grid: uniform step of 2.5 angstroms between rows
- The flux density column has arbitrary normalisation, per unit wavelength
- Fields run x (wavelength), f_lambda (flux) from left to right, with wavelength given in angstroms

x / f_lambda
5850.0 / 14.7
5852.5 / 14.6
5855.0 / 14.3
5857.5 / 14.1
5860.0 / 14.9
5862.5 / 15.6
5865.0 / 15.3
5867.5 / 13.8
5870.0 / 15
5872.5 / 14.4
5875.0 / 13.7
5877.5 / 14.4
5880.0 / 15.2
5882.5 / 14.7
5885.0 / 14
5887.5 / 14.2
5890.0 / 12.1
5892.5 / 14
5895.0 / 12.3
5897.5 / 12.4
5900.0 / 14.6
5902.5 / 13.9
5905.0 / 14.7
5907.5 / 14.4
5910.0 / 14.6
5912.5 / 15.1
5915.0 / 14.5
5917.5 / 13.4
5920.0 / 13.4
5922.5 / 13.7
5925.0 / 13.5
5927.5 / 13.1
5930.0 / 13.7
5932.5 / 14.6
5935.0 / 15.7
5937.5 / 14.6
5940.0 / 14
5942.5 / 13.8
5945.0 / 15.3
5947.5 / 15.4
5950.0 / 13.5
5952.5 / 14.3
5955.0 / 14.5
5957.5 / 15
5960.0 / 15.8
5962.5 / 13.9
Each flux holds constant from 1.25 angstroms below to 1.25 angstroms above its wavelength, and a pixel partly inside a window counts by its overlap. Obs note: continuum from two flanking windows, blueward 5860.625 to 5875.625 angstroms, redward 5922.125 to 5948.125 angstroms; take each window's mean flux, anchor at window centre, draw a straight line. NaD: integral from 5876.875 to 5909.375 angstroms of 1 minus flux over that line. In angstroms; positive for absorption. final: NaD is 1.4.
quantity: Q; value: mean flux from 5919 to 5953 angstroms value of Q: 14.2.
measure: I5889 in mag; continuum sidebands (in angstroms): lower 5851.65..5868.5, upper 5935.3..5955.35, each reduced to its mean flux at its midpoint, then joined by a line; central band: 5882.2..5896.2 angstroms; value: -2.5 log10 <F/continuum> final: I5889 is 0.09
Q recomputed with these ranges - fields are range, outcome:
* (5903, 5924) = 14.2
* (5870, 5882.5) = 14.5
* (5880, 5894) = 13.9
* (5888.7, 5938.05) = 13.9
